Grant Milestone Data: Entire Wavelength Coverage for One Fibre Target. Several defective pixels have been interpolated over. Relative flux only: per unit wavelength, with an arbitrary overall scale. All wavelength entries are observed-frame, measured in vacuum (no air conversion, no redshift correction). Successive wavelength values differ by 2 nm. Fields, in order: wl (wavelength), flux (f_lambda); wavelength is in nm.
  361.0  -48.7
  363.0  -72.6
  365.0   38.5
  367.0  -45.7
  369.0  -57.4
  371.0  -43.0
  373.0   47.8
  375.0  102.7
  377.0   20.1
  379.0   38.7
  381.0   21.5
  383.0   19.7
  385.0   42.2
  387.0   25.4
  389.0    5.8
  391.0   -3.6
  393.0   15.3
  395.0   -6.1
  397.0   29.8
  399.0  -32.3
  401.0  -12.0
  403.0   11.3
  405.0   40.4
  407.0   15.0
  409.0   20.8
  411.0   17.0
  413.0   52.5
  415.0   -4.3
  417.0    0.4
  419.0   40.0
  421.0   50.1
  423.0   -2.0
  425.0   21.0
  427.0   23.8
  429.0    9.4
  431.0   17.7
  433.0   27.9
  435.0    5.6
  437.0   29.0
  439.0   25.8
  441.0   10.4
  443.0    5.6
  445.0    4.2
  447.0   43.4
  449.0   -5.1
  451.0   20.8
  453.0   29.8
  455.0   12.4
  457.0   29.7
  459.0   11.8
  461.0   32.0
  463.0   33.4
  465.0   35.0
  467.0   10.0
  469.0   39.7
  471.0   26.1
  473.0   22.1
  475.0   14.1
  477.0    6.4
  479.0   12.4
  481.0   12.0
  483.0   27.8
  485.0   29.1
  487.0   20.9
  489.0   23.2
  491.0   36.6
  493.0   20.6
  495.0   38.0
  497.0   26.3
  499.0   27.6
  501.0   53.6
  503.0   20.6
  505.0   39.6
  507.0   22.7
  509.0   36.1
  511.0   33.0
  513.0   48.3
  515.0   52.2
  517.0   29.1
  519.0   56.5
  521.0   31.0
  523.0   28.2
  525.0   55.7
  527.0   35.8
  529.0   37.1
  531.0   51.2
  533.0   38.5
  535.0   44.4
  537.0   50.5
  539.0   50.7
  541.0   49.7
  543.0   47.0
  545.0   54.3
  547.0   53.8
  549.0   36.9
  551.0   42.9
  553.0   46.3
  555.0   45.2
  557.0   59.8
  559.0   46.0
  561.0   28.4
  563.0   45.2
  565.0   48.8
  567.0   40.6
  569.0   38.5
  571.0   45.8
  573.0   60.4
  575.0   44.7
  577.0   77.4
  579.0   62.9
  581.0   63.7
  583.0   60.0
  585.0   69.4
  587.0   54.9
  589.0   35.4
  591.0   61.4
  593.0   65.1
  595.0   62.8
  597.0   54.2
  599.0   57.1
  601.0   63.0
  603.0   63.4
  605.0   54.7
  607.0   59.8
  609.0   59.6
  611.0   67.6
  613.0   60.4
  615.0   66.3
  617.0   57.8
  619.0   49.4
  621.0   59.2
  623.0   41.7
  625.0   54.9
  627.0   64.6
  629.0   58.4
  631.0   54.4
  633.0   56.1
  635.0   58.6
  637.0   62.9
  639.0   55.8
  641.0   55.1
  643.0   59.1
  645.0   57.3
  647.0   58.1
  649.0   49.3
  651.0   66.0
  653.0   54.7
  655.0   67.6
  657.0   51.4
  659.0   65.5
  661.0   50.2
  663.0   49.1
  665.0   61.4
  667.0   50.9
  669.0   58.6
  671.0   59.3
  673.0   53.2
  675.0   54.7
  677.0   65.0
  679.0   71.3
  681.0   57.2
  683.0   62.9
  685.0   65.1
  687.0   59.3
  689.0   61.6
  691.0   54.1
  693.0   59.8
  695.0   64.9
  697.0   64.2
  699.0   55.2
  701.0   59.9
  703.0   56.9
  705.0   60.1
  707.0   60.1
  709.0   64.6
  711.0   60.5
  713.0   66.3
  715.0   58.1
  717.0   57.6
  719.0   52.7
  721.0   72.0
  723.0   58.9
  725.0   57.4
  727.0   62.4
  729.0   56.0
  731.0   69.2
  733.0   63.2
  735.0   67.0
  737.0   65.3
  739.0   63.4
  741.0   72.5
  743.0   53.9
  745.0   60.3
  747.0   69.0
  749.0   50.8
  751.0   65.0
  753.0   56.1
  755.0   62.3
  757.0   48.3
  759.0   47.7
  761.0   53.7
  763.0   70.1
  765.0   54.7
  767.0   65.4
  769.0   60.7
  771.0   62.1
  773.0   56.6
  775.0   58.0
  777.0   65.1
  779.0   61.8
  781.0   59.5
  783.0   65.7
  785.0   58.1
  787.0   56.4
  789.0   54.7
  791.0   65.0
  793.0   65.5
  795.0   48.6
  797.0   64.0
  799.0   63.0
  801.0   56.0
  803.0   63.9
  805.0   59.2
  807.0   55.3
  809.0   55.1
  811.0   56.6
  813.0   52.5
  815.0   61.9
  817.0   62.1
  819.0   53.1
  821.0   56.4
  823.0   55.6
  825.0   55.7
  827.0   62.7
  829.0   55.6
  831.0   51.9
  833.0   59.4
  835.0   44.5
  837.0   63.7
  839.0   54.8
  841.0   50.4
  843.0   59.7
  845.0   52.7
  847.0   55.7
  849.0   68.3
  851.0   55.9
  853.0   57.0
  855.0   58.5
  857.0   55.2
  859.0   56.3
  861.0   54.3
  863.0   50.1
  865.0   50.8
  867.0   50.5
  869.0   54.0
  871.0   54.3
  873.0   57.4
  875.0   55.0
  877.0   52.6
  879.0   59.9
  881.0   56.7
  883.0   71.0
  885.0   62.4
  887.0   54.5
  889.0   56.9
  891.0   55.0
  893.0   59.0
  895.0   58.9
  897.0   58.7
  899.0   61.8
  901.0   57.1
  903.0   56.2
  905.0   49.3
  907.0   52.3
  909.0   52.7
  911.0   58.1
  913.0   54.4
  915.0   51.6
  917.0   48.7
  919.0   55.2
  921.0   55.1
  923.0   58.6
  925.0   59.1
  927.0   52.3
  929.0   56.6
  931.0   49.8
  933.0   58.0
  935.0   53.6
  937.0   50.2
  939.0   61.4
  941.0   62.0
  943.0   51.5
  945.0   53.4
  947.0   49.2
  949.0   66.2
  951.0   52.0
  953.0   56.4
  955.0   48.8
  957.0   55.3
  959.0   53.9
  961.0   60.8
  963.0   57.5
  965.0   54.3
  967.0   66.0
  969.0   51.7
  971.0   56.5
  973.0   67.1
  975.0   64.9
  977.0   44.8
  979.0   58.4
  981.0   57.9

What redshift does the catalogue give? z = 0.279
